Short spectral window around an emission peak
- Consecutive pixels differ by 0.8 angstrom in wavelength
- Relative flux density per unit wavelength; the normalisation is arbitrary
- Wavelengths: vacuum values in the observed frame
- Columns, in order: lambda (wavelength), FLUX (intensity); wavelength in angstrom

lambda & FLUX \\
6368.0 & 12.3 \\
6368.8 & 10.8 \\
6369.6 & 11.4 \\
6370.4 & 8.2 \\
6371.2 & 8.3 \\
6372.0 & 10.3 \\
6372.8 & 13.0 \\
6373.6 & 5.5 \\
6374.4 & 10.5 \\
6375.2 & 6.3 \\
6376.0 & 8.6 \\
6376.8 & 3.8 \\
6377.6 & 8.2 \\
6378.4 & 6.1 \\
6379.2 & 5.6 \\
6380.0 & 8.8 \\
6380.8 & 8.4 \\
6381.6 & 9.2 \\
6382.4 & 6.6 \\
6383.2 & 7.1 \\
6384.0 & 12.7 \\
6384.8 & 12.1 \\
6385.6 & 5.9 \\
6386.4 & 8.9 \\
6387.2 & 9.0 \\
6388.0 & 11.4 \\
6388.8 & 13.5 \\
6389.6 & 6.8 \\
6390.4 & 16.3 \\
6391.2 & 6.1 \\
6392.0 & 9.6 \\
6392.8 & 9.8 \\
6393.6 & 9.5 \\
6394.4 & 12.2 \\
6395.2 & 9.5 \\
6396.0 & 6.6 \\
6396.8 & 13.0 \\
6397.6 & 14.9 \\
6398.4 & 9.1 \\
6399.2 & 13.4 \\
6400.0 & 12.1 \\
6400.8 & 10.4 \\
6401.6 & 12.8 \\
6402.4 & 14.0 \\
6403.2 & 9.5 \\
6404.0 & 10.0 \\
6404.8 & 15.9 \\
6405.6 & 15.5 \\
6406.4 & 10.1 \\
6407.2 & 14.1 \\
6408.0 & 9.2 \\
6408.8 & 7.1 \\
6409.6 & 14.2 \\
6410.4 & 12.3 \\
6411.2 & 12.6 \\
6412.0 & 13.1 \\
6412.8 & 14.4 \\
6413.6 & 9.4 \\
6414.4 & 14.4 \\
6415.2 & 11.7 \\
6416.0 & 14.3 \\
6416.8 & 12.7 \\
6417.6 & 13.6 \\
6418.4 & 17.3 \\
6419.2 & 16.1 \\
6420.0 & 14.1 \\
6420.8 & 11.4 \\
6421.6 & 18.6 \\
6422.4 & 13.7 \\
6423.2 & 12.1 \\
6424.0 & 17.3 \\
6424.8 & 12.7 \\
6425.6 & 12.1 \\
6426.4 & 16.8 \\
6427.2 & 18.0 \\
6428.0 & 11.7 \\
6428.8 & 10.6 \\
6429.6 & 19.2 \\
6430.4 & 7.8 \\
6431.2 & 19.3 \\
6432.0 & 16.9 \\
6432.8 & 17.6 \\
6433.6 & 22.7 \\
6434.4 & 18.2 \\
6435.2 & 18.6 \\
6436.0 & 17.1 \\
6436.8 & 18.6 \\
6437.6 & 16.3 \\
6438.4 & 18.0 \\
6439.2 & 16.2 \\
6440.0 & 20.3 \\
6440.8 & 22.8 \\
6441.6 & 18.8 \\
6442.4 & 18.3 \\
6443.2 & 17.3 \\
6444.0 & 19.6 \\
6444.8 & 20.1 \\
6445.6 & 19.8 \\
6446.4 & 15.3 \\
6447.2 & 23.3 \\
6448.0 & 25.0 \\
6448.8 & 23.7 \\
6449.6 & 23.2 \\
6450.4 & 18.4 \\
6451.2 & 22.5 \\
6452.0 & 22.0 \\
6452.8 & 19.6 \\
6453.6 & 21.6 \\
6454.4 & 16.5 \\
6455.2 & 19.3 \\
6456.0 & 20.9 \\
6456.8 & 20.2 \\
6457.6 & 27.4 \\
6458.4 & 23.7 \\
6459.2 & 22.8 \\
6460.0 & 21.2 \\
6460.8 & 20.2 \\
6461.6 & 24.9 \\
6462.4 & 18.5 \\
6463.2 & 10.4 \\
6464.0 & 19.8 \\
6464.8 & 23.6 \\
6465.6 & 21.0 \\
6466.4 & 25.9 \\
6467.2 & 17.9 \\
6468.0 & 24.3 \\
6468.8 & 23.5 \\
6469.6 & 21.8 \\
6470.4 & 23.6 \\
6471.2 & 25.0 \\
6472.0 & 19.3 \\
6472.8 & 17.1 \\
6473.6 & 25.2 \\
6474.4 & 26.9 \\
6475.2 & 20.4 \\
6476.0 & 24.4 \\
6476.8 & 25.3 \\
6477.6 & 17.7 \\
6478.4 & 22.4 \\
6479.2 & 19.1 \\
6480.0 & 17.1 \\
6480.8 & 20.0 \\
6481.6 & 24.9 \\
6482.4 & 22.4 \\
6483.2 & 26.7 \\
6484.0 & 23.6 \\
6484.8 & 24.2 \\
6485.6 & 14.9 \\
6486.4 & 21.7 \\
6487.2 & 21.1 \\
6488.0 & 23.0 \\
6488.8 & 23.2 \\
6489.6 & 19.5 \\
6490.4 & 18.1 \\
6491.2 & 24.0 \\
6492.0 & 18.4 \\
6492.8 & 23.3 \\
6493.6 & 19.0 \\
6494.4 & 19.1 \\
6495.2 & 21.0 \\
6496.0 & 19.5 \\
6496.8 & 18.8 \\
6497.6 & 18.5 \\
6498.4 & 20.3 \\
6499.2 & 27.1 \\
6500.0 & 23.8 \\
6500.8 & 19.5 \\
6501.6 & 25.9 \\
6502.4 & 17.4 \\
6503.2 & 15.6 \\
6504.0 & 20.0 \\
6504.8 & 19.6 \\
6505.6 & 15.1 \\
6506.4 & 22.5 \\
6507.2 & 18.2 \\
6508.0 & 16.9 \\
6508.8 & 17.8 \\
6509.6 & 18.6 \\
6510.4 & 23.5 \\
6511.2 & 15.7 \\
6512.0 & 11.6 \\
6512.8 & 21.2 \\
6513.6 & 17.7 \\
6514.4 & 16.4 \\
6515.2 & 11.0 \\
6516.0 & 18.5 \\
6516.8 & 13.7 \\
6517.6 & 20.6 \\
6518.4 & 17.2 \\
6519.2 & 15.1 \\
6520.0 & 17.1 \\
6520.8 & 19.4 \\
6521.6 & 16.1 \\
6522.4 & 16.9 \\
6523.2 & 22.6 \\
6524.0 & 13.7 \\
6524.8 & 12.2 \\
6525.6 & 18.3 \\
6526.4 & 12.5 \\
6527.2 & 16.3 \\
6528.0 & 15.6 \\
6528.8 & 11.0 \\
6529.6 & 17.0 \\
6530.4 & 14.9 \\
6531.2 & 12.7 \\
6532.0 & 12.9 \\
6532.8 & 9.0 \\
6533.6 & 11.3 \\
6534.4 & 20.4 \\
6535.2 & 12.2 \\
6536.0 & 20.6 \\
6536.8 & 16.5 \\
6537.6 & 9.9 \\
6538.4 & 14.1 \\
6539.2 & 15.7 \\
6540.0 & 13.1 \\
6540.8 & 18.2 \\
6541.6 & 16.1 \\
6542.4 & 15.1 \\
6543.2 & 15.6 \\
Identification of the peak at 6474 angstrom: Mg II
